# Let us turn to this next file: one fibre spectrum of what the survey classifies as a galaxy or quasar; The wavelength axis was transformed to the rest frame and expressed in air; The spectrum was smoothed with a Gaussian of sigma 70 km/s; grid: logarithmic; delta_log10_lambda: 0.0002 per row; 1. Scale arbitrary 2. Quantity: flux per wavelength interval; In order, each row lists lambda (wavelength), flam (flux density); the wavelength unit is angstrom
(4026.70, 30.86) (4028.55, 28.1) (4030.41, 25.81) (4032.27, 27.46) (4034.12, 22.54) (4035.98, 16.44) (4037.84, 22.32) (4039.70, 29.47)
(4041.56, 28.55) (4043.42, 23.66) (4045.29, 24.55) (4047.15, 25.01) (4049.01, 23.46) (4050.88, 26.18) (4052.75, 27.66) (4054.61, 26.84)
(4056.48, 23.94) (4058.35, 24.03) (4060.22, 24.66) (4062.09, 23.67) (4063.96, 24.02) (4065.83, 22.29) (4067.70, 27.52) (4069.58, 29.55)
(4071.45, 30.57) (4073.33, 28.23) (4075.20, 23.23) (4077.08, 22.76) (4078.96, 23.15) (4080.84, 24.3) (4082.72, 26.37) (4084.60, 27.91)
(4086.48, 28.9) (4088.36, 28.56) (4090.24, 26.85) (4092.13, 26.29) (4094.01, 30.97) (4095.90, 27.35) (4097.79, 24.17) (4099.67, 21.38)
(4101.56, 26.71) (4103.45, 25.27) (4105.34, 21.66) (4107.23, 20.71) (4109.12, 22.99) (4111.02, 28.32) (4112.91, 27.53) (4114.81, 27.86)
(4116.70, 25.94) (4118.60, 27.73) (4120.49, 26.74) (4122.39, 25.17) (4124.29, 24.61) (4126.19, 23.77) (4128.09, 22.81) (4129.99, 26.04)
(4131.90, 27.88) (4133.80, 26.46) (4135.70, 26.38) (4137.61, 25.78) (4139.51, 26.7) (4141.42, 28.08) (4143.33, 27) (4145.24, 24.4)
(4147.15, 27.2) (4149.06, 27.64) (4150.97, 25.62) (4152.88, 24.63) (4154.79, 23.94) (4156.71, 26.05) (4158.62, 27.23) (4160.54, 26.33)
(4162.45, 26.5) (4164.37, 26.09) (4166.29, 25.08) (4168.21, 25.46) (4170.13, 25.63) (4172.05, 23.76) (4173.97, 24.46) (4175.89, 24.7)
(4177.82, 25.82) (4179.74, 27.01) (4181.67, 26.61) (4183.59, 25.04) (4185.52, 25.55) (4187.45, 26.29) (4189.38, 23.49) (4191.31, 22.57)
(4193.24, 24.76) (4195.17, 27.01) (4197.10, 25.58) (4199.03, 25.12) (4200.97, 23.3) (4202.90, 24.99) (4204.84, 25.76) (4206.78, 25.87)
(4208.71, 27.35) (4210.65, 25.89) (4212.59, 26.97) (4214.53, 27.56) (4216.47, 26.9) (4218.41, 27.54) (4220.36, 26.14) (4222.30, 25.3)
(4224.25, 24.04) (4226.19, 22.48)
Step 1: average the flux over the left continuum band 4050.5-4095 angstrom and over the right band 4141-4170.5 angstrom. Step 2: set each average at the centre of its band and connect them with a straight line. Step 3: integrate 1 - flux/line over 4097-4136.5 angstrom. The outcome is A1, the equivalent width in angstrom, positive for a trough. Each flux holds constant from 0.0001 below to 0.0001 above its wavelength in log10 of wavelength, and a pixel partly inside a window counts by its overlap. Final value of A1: 1.3 angstrom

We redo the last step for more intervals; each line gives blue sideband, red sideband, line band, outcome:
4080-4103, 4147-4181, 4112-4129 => 0.3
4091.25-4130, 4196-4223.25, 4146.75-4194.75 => 0.5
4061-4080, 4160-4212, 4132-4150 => -0.9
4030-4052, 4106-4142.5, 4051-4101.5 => -1.7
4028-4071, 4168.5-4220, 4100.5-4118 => 0.1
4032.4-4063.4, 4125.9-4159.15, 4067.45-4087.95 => -1.3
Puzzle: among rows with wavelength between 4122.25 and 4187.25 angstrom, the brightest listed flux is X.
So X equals 28.08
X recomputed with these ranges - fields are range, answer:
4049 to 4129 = 30.97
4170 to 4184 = 27.01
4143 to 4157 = 27.64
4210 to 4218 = 27.56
